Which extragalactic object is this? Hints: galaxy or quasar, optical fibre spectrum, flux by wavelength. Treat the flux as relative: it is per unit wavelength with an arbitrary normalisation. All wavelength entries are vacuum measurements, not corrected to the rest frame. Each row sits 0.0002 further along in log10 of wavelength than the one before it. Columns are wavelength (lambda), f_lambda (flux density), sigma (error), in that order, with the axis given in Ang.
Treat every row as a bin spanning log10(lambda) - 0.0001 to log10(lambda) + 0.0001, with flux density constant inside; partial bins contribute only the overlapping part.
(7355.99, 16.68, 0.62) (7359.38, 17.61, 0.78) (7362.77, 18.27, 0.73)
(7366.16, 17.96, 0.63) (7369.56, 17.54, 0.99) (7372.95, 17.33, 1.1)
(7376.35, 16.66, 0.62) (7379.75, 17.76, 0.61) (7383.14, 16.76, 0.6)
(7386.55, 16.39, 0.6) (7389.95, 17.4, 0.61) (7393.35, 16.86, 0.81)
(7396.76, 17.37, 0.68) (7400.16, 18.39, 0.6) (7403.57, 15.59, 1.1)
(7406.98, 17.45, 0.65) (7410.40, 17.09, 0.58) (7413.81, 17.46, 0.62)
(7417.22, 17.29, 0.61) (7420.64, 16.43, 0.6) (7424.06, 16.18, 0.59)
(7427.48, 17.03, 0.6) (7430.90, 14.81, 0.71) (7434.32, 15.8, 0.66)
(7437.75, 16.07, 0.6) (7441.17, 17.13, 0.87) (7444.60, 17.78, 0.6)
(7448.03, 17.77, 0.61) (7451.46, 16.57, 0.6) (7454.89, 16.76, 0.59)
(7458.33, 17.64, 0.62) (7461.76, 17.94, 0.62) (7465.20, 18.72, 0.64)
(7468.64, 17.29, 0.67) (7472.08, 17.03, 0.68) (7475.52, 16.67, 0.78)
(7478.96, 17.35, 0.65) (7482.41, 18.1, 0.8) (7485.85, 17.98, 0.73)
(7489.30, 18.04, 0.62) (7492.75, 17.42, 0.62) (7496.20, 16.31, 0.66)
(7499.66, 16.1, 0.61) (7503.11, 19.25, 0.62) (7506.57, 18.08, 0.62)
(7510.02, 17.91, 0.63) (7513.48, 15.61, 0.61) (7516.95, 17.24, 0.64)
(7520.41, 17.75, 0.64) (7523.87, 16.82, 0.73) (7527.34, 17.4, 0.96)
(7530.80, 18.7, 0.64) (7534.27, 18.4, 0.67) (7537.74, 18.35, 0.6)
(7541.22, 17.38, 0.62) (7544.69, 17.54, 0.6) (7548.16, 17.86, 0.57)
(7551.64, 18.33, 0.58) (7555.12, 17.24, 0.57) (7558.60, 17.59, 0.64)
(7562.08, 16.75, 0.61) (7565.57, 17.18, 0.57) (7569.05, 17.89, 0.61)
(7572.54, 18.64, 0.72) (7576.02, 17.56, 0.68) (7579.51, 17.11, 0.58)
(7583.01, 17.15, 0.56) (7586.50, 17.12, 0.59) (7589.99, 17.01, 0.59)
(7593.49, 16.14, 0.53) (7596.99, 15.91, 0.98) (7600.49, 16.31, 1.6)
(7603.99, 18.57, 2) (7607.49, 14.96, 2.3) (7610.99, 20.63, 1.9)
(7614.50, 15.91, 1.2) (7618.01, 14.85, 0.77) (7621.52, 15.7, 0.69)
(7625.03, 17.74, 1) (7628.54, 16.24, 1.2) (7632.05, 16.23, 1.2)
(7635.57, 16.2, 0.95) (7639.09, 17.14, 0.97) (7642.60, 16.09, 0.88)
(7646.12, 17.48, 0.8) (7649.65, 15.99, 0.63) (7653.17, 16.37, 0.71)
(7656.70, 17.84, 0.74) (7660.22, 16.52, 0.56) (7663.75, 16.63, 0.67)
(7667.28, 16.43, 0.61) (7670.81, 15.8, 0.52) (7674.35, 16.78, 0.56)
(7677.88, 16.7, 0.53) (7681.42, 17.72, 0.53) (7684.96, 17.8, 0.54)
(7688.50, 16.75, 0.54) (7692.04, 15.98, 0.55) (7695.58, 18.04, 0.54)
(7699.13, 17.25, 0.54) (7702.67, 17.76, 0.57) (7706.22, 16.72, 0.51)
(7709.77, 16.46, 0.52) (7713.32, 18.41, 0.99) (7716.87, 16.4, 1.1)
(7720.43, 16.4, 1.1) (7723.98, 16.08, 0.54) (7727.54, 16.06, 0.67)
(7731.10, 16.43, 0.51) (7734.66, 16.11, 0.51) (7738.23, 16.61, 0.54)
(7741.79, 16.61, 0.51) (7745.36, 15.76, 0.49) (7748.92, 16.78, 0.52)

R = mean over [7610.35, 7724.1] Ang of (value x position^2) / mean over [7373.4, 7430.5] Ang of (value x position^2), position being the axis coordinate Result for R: 1.06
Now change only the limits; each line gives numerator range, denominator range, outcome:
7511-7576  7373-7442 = 1.09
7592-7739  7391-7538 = 1.02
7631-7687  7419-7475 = 1.05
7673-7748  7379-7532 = 1.05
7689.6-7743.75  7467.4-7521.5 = 1.02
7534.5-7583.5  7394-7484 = 1.07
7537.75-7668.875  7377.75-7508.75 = 1.03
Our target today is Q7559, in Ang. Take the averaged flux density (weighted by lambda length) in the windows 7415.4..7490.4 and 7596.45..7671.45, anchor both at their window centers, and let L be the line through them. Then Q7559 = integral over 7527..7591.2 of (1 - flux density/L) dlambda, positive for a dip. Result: -3.1 Ang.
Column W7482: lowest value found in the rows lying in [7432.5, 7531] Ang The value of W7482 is 15.61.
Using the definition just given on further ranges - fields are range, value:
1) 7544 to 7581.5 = 16.75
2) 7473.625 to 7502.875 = 16.1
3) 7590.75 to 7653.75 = 14.85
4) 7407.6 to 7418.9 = 17.09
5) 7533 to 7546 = 17.38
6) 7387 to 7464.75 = 14.81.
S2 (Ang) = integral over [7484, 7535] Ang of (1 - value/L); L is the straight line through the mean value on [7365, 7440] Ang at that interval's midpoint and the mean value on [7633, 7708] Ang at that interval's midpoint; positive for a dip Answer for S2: -2.0 Ang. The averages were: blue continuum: 16.9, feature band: 17.5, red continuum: 16.8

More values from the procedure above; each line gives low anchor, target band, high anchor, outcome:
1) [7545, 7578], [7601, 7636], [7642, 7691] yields 1.0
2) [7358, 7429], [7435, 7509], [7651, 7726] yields -1.3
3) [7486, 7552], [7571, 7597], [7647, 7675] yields 0.0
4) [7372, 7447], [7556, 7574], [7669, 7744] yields -0.8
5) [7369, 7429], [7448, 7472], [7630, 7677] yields -0.8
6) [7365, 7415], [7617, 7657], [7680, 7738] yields 1.1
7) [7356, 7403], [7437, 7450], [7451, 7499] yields 0.1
